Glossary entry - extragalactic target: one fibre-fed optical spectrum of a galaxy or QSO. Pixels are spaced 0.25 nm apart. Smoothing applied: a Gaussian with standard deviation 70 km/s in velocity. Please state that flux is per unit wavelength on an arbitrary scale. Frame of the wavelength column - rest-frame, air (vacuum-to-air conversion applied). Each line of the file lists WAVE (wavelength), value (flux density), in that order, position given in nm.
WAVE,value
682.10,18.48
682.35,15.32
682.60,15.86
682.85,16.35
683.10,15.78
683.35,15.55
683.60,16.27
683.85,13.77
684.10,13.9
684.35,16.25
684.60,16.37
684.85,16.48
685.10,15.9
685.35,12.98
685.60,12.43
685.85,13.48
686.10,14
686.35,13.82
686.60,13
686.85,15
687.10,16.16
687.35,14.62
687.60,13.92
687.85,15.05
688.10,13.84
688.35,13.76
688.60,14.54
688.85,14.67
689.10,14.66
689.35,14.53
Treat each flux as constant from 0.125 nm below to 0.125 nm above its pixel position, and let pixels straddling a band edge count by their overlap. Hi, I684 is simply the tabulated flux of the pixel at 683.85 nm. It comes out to 13.77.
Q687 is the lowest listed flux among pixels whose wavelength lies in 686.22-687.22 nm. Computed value 13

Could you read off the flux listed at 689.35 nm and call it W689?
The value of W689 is 14.53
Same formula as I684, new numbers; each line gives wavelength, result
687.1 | 16.16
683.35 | 15.55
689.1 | 14.66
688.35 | 13.76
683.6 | 16.27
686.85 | 15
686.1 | 14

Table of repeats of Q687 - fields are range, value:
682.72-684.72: 13.77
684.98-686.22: 12.43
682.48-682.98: 15.86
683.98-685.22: 13.9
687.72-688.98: 13.76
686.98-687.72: 13.92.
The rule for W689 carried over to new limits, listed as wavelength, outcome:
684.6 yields 16.37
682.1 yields 18.48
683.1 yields 15.78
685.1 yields 15.9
